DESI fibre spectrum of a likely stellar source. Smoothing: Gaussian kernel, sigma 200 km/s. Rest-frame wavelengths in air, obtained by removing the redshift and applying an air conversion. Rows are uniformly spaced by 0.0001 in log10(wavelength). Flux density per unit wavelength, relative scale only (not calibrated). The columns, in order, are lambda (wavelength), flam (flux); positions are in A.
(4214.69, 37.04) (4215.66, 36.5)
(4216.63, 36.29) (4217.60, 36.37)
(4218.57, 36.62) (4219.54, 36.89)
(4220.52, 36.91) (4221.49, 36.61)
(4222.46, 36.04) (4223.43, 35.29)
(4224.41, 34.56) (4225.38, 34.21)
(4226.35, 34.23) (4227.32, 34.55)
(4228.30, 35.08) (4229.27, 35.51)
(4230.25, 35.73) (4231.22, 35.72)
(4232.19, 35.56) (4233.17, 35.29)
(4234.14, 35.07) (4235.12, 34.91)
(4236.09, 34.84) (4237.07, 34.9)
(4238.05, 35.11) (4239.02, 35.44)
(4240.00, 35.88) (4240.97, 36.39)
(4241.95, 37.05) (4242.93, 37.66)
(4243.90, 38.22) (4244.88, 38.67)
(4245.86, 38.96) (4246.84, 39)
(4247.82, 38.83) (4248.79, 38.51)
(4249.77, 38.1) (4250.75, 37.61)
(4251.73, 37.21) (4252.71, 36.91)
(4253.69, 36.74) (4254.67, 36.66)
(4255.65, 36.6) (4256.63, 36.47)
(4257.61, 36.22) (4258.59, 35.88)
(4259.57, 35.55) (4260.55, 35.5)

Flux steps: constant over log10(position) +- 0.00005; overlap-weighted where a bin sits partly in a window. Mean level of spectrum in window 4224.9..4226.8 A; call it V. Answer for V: 34.3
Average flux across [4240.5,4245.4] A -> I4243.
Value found 37.6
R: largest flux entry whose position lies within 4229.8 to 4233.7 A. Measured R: 35.73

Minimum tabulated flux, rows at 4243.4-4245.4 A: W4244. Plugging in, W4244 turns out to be 38.22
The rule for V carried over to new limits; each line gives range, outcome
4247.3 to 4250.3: 38.5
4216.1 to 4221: 36.6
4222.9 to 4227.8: 34.6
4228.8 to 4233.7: 35.6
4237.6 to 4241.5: 35.8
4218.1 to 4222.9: 36.6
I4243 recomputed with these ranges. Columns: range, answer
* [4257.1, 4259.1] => 36.1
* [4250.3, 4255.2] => 37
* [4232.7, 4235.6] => 35.1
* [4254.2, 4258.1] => 36.5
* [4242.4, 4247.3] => 38.5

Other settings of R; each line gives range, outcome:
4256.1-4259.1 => 36.47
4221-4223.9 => 36.61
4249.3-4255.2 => 38.1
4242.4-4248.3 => 39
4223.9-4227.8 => 34.56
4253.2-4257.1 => 36.74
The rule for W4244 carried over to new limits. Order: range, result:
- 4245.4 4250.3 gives 38.1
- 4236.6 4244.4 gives 34.9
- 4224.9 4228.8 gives 34.21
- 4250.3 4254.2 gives 36.74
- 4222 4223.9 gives 35.29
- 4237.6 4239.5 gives 35.11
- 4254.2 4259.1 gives 35.88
